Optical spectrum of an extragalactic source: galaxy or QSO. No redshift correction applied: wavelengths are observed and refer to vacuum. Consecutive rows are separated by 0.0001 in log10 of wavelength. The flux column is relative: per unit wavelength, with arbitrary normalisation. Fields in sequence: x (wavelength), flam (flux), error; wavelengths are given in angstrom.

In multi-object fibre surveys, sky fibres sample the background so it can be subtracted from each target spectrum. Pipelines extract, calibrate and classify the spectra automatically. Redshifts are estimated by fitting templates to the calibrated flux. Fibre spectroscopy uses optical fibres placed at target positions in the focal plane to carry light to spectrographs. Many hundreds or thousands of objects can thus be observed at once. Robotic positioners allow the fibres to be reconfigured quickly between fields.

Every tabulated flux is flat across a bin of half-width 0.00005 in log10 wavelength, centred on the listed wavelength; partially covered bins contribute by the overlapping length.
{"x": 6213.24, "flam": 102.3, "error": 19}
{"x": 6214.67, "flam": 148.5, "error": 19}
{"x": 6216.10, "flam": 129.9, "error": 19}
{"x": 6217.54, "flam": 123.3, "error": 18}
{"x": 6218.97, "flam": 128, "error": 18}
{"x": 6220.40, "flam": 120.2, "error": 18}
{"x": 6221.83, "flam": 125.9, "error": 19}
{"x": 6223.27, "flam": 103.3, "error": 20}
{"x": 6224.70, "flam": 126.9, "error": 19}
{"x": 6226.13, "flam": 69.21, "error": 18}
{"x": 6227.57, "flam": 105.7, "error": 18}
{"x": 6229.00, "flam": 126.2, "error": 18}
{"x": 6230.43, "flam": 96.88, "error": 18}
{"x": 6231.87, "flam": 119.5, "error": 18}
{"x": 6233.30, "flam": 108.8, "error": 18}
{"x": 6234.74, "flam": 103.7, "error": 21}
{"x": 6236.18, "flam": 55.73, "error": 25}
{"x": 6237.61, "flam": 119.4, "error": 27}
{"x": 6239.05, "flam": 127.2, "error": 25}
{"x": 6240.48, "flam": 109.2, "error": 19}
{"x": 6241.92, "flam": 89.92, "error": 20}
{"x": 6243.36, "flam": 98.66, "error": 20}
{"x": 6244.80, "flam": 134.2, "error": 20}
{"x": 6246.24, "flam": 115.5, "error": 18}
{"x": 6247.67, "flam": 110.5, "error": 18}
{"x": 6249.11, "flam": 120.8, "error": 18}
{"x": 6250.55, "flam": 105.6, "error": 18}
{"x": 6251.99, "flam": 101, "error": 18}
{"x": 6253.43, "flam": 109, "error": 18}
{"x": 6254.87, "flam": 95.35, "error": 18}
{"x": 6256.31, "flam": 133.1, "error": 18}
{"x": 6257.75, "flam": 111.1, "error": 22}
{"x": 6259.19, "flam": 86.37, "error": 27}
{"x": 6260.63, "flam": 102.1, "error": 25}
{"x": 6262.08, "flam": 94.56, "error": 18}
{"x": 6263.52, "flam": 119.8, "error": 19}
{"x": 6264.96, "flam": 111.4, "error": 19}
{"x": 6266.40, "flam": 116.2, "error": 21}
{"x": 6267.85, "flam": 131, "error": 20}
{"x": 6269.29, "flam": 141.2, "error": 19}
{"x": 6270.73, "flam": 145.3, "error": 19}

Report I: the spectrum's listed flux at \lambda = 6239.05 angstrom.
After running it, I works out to 127.2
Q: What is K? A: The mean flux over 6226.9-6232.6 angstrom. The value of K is 112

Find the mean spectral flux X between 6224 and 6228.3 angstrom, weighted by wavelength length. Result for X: 101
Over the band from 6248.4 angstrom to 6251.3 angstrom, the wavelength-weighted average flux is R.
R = 113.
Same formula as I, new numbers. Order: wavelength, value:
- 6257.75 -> 111.1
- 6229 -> 126.2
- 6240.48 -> 109.2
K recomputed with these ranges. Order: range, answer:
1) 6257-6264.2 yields 103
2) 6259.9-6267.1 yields 109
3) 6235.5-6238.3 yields 87.9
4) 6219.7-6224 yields 116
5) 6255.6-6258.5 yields 122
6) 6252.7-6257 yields 112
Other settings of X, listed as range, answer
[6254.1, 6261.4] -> 105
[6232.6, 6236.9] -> 89.3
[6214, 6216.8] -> 139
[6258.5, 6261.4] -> 94.1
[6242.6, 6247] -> 116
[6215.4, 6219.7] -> 127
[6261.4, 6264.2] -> 107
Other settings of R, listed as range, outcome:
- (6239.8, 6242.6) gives 99.5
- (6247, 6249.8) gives 116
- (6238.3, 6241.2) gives 118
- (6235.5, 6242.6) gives 101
